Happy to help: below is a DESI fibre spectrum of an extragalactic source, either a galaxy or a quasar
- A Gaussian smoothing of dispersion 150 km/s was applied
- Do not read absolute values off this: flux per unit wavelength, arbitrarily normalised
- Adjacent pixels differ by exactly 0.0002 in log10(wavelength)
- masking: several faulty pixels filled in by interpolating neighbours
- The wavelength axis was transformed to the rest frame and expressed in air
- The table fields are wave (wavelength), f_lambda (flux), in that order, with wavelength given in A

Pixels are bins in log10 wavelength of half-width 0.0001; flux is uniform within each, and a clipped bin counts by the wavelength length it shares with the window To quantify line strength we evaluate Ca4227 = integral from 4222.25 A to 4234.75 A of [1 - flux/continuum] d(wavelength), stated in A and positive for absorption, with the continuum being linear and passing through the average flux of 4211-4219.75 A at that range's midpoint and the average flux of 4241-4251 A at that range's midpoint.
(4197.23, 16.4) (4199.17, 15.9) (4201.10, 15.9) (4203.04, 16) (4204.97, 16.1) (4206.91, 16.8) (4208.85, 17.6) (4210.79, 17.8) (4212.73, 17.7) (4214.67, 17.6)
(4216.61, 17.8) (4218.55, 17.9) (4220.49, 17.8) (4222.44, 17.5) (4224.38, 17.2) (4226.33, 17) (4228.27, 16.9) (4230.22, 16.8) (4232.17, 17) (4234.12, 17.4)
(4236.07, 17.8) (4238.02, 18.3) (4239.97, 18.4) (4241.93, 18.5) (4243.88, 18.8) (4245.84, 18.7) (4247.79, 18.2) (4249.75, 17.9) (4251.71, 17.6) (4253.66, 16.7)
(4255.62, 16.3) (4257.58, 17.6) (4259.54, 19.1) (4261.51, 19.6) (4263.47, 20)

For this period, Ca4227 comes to 0.7 A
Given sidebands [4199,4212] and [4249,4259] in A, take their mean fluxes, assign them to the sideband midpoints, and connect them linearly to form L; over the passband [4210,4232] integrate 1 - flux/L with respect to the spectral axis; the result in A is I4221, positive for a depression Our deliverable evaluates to -0.8 A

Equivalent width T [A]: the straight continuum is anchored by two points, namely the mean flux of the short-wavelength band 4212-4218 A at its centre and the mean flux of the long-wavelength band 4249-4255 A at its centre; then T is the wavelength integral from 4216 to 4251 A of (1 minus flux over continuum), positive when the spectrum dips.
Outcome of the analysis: -0.5 A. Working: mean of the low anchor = 17.7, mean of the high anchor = 17.3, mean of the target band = 17.8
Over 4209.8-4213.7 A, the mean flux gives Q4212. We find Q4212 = 17.7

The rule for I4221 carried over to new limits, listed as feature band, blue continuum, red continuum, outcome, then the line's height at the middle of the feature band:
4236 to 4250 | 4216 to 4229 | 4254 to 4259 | -0.9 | 17.2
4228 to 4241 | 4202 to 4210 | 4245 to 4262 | -0.1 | 17.4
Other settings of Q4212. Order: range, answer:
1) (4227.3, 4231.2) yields 16.8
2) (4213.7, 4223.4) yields 17.7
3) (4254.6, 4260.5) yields 17.7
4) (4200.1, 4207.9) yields 16.2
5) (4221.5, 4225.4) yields 17.3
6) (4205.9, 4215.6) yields 17.5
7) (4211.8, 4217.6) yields 17.7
